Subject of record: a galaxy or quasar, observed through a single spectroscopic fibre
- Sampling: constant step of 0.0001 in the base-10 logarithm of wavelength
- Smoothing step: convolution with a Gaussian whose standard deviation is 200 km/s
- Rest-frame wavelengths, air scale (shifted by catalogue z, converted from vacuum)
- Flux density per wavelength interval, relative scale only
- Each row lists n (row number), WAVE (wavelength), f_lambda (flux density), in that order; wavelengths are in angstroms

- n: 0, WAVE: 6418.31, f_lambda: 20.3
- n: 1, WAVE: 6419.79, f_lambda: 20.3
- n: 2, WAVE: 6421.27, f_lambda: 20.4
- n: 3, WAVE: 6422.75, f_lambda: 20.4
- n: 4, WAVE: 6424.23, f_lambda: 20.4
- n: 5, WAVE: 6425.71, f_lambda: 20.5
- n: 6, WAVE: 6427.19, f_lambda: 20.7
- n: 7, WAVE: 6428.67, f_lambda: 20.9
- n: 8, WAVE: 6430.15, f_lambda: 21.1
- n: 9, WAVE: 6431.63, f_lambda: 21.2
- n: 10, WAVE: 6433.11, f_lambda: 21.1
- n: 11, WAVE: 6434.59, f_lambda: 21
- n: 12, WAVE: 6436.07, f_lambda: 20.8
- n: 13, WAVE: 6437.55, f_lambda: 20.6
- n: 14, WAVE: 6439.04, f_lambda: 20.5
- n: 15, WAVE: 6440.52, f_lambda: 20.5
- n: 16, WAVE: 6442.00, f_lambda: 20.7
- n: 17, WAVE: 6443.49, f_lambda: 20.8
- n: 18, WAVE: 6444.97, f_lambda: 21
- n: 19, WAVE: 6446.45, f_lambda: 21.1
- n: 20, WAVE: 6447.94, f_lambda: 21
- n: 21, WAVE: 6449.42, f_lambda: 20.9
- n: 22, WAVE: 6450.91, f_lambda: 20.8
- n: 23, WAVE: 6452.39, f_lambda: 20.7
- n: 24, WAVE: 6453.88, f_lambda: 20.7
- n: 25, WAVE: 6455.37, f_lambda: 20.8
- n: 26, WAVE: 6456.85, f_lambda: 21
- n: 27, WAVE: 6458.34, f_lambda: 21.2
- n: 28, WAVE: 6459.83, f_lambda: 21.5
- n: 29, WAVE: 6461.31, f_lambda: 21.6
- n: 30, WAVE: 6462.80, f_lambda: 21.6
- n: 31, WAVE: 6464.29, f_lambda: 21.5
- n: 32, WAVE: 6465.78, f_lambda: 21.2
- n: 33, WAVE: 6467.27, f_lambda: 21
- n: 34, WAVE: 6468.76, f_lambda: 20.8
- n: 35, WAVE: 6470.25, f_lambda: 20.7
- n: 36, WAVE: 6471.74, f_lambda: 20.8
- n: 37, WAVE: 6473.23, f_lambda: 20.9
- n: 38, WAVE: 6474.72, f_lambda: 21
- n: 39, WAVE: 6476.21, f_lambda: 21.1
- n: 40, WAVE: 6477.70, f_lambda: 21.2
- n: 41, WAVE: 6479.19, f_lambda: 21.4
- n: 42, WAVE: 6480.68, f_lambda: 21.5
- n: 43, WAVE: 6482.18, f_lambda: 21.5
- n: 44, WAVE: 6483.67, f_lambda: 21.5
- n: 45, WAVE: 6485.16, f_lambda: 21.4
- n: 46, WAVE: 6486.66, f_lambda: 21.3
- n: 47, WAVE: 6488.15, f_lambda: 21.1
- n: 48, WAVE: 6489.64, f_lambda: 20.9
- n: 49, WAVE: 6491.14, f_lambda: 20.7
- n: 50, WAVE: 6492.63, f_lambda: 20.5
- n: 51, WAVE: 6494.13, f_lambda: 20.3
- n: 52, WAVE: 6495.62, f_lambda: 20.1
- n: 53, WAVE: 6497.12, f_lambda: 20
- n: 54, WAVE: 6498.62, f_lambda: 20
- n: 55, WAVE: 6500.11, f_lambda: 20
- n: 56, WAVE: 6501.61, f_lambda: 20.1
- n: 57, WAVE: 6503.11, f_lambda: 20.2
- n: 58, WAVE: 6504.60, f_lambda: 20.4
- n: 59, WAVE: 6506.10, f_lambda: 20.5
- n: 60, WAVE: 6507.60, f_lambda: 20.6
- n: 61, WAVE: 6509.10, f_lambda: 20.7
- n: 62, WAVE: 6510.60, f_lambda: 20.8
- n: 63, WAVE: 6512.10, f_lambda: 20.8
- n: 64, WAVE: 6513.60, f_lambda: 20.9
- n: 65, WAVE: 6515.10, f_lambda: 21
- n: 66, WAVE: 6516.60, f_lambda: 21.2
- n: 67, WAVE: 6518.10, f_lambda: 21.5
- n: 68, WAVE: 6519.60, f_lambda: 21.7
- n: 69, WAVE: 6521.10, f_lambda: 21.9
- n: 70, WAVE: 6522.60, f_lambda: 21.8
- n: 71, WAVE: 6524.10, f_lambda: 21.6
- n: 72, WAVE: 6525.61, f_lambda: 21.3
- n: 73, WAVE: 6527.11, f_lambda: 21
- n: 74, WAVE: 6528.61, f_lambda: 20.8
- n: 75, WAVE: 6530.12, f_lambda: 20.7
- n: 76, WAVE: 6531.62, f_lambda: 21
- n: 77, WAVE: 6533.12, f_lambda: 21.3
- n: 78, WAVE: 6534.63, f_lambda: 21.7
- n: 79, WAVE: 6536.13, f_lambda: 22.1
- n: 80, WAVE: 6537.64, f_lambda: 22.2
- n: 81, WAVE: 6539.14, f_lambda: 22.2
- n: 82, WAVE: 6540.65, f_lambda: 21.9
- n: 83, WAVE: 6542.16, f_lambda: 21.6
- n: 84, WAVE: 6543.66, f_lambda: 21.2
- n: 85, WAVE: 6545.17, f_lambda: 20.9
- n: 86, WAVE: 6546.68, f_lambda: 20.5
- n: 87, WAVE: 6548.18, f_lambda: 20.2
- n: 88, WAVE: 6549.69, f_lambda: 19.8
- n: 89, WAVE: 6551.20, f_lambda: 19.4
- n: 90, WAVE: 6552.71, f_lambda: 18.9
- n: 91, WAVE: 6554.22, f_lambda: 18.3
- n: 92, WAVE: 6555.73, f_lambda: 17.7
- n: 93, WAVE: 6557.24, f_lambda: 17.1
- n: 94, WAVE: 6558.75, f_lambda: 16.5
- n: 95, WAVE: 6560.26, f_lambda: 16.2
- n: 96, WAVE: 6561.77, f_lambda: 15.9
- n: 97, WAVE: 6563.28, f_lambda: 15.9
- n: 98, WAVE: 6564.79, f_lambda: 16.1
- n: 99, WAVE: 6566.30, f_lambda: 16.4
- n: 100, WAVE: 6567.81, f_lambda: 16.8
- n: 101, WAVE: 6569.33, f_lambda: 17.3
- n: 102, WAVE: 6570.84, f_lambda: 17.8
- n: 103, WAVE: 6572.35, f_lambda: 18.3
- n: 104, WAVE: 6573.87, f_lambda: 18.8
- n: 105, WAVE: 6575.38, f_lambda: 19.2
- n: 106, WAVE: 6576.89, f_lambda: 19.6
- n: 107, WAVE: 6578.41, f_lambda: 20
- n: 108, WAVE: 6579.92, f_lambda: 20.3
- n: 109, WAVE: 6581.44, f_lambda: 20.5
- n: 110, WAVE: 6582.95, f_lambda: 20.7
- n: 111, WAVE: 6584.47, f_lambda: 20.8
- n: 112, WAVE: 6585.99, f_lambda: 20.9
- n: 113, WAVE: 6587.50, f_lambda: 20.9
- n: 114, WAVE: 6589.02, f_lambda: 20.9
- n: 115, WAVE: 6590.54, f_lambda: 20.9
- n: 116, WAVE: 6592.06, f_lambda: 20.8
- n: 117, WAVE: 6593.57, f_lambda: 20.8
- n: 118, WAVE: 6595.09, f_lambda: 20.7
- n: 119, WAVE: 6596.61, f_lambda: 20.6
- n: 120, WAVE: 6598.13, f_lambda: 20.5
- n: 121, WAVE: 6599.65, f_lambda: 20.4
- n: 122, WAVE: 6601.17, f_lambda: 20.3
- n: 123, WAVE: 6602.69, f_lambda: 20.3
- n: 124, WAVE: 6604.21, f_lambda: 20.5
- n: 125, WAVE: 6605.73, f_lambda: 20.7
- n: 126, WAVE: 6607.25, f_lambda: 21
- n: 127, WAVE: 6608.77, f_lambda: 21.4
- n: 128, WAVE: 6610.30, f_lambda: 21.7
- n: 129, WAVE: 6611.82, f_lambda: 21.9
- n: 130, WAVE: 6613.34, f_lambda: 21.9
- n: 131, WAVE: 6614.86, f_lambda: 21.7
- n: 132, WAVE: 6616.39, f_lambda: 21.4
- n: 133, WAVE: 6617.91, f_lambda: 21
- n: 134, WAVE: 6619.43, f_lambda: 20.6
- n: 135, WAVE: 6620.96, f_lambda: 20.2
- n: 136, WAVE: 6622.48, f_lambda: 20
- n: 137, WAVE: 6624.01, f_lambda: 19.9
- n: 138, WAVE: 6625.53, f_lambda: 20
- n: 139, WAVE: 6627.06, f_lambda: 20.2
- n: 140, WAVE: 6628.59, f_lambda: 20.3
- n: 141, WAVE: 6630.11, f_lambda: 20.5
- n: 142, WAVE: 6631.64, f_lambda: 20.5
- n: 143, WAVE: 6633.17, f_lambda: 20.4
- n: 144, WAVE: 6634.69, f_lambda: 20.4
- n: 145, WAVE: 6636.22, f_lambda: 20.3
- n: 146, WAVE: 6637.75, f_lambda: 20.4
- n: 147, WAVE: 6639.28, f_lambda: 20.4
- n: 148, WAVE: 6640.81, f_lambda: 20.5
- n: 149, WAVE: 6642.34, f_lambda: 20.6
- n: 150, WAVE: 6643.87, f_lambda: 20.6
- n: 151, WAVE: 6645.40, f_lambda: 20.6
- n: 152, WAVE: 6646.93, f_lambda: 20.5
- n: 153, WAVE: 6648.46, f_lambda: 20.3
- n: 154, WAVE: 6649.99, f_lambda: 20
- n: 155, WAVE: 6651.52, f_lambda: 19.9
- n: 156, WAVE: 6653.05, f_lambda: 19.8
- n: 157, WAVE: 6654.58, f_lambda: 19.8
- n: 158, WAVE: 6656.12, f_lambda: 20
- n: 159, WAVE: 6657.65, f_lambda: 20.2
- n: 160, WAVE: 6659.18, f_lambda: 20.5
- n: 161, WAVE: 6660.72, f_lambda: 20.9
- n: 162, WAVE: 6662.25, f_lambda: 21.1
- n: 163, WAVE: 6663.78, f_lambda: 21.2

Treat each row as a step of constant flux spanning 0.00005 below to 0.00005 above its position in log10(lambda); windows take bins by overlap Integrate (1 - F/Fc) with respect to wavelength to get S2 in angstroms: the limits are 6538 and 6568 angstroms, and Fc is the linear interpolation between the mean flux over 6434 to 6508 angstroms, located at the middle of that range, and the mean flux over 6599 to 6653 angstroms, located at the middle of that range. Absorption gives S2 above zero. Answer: 2.9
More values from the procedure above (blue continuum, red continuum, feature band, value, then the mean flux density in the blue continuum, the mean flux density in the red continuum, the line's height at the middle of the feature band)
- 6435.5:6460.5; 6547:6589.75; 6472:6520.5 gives -2.1 angstroms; 20.9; 18.6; 20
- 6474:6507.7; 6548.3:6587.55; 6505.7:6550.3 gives -3.5 angstroms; 20.8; 18.5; 19.6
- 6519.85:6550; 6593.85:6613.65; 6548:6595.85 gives 5.0 angstroms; 21.3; 20.9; 21.1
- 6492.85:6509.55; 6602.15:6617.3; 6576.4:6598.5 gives 0.5 angstroms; 20.3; 21.3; 21.1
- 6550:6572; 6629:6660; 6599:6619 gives -2.2 angstroms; 17.2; 20.3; 19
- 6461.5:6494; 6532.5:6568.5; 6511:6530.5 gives -1.2 angstroms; 21.1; 19.2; 20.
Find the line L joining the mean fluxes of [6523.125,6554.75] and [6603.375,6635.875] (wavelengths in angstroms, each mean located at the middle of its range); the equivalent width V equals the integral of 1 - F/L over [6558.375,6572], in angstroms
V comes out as 2.8 angstroms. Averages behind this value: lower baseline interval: 20.9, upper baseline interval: 20.8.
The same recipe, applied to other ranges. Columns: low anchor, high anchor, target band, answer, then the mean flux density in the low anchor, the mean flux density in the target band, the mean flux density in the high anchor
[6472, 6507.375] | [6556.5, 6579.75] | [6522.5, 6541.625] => -2.5 angstroms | 20.8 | 21.5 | 17.5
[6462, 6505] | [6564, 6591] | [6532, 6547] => -1.3 angstroms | 20.9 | 21.6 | 19.2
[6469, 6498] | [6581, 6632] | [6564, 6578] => 2.0 angstroms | 20.9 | 17.9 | 20.8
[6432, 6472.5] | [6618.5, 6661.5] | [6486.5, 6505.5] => 0.4 angstroms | 21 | 20.4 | 20.3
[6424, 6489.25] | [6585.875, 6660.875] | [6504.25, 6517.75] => 0.1 angstroms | 21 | 20.8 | 20.6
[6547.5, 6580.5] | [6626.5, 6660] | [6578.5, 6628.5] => -4.2 angstroms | 18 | 20.7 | 20.3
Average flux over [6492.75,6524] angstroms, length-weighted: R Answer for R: 20.7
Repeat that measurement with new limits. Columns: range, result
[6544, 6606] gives 19.2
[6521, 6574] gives 19.5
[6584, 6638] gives 20.7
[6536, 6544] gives 21.9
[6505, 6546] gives 21.3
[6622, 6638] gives 20.3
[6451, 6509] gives 20.9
